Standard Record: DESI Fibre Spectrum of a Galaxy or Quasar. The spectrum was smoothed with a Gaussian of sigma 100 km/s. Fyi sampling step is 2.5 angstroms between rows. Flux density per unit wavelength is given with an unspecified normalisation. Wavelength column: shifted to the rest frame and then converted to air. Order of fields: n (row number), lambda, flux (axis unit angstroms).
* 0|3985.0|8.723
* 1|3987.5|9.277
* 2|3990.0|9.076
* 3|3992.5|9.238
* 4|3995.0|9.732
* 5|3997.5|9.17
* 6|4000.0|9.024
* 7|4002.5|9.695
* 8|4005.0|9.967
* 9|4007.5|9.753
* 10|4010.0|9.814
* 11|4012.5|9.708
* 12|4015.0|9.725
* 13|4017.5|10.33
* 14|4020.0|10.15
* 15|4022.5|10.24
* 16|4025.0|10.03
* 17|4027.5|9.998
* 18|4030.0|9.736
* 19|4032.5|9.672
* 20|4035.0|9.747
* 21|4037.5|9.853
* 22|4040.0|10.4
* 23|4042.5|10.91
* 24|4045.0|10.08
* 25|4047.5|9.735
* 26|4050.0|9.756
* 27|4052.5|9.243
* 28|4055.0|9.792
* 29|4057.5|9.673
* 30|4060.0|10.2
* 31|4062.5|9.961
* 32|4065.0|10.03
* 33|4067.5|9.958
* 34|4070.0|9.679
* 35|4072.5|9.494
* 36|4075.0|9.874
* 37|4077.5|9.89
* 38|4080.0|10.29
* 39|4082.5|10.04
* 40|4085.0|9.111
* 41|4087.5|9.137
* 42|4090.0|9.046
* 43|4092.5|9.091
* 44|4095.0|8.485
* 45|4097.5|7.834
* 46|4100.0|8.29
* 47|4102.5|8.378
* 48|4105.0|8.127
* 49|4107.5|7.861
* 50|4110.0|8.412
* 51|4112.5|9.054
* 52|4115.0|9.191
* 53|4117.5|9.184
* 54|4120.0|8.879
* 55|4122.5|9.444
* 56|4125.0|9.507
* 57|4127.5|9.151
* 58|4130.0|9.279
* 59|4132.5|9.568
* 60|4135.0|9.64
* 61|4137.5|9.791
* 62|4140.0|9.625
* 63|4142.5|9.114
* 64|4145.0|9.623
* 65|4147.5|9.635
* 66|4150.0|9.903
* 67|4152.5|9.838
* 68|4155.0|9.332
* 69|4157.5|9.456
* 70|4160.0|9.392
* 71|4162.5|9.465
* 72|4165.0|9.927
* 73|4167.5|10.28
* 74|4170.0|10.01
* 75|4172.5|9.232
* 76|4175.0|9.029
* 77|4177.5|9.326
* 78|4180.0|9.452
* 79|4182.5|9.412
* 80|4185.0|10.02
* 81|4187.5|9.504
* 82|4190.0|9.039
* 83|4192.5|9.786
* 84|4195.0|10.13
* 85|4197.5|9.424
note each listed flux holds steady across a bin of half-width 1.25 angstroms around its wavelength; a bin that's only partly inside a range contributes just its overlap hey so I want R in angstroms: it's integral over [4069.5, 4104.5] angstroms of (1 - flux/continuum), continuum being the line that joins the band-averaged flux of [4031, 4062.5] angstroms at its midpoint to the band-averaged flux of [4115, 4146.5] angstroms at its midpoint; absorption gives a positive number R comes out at 1.9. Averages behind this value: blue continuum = 9.92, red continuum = 9.39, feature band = 9.16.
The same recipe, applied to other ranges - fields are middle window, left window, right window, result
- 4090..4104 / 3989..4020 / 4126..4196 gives 1.6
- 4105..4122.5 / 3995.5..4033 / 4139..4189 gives 1.6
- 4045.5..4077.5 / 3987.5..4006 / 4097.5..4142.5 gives -2.1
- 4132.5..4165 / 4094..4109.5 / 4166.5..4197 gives -2.1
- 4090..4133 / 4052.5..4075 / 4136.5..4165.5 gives 3.9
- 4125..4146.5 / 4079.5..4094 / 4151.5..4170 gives 0.3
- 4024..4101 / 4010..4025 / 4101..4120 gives -2.6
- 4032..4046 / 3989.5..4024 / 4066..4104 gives -0.9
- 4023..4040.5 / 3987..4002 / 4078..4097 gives -1.2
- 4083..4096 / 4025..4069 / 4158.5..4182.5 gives 1.0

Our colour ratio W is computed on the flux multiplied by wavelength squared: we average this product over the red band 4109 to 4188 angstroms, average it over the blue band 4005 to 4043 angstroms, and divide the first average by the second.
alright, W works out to 1.01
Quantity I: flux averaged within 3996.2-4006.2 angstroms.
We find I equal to 9.46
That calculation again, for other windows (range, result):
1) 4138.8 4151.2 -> 9.58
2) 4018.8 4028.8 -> 10.1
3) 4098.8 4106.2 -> 8.27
